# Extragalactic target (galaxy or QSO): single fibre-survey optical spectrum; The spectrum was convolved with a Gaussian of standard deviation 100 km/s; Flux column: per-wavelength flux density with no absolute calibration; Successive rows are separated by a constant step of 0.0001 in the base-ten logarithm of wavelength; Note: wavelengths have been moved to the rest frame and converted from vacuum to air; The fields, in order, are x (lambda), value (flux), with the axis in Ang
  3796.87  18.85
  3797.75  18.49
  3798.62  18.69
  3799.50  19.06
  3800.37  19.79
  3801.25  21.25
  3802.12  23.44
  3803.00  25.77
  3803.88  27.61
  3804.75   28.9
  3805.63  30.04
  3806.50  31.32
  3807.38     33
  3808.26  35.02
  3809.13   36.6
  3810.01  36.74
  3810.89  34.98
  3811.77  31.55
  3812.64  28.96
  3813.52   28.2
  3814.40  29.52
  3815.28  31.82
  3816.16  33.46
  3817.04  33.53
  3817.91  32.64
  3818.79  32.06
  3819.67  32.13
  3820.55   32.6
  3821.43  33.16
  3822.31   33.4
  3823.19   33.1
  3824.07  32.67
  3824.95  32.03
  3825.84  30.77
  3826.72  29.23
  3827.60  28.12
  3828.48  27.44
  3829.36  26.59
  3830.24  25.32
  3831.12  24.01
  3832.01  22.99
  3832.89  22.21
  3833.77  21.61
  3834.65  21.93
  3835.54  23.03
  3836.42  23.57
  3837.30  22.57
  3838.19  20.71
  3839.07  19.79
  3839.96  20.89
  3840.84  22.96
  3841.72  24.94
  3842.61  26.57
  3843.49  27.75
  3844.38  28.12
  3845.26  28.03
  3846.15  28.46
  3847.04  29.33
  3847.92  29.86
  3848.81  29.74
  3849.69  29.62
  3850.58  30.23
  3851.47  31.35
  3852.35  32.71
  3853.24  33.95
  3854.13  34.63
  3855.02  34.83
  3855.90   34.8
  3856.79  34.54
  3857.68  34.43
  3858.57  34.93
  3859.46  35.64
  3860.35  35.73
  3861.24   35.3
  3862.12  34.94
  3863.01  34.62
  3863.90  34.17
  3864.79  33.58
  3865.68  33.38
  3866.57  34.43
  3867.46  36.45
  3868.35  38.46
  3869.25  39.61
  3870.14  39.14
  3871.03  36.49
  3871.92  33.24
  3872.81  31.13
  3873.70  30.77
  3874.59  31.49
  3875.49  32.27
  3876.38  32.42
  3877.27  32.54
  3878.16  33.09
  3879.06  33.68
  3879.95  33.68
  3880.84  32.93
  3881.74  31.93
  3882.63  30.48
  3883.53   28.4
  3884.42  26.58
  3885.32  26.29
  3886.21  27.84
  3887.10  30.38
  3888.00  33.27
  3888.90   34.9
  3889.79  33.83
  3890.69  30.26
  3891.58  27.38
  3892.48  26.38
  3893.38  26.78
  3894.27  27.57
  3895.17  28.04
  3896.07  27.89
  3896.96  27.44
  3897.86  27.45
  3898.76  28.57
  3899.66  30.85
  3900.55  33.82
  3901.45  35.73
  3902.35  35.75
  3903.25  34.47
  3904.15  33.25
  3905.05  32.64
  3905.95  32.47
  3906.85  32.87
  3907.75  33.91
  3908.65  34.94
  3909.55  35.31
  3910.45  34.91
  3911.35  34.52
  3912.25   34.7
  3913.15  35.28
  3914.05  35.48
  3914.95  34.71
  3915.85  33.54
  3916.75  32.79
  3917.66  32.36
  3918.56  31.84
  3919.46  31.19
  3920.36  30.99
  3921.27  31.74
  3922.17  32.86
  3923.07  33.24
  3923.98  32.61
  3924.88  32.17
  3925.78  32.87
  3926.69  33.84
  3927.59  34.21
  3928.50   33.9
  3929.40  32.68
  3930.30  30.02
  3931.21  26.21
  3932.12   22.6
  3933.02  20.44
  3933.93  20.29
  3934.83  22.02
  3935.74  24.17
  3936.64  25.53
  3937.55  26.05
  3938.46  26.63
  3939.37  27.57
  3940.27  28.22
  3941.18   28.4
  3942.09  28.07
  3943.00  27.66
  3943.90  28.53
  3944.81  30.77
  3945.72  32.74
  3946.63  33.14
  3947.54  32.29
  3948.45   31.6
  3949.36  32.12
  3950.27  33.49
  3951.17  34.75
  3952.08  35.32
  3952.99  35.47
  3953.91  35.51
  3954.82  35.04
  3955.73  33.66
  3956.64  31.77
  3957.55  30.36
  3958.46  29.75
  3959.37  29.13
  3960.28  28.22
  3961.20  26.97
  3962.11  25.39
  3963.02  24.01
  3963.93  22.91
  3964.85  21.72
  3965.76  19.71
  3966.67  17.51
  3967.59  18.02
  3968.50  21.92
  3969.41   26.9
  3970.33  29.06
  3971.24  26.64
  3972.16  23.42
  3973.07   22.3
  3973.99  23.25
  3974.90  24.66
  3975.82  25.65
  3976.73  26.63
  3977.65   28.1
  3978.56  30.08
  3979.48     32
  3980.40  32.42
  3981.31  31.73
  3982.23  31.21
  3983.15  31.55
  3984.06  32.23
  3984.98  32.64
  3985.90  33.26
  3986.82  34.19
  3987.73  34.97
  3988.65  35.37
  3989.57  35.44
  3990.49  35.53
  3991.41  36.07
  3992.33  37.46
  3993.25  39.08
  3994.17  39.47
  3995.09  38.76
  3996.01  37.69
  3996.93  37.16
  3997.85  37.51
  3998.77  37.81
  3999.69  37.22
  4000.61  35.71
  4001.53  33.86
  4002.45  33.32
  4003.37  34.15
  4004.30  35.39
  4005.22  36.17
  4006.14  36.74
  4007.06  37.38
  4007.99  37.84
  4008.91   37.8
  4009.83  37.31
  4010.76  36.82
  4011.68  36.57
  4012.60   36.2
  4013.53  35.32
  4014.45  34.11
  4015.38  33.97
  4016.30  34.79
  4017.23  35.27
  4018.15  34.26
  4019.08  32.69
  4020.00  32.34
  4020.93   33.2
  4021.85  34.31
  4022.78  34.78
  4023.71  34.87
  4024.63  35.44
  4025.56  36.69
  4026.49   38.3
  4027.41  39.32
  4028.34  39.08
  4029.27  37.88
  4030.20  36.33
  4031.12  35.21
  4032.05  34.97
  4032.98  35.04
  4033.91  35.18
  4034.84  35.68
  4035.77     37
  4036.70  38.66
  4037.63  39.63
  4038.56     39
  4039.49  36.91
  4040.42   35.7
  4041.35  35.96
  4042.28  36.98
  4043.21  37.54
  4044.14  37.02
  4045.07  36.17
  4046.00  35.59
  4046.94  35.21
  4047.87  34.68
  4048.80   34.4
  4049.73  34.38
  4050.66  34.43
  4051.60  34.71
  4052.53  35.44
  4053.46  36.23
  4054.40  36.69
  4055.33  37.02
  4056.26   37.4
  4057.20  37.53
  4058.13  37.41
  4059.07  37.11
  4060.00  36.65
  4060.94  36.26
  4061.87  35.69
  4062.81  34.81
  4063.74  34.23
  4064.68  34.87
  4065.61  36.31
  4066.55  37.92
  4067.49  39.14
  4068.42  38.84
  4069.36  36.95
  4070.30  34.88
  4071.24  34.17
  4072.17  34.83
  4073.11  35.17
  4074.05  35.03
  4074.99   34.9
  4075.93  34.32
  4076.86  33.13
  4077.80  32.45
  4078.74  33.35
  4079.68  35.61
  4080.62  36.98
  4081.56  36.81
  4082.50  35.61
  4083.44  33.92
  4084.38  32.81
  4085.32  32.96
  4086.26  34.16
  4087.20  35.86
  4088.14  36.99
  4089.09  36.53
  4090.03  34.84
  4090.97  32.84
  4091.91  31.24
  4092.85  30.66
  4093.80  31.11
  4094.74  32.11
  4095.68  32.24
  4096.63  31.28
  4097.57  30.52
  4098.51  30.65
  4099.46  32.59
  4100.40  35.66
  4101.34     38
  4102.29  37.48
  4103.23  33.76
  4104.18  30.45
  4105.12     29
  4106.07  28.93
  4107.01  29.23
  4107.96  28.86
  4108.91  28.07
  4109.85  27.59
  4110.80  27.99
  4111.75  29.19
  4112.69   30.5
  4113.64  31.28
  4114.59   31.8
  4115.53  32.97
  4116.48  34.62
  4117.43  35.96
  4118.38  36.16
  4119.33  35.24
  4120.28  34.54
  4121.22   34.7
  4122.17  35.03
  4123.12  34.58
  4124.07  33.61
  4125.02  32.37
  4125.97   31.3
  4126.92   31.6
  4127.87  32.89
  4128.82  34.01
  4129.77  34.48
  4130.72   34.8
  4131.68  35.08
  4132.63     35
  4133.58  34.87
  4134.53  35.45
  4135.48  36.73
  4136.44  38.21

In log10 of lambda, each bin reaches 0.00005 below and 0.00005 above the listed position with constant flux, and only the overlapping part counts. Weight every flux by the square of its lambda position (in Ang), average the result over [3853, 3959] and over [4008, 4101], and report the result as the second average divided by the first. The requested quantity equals 1.2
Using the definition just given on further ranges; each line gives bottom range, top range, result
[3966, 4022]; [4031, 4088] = 1.13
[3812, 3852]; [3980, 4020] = 1.38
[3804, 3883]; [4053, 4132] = 1.24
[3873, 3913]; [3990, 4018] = 1.22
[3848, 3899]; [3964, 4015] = 1.06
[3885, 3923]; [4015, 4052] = 1.20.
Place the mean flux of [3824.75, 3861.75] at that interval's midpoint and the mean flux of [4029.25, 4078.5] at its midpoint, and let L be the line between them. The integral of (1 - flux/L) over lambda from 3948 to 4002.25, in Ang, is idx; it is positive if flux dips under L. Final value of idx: 3.7 Ang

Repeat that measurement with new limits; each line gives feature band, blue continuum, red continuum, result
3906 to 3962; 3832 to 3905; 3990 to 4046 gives 3.5 Ang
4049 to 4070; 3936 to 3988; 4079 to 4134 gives -3.1 Ang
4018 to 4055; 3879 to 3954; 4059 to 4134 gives -3.6 Ang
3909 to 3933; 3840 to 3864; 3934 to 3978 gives -2.8 Ang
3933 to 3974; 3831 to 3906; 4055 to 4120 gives 5.4 Ang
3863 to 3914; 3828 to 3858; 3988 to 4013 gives -4.1 Ang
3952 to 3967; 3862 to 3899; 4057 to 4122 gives 2.0 Ang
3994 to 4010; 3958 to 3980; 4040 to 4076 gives -4.1 Ang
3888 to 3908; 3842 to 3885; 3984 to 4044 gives 1.4 Ang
